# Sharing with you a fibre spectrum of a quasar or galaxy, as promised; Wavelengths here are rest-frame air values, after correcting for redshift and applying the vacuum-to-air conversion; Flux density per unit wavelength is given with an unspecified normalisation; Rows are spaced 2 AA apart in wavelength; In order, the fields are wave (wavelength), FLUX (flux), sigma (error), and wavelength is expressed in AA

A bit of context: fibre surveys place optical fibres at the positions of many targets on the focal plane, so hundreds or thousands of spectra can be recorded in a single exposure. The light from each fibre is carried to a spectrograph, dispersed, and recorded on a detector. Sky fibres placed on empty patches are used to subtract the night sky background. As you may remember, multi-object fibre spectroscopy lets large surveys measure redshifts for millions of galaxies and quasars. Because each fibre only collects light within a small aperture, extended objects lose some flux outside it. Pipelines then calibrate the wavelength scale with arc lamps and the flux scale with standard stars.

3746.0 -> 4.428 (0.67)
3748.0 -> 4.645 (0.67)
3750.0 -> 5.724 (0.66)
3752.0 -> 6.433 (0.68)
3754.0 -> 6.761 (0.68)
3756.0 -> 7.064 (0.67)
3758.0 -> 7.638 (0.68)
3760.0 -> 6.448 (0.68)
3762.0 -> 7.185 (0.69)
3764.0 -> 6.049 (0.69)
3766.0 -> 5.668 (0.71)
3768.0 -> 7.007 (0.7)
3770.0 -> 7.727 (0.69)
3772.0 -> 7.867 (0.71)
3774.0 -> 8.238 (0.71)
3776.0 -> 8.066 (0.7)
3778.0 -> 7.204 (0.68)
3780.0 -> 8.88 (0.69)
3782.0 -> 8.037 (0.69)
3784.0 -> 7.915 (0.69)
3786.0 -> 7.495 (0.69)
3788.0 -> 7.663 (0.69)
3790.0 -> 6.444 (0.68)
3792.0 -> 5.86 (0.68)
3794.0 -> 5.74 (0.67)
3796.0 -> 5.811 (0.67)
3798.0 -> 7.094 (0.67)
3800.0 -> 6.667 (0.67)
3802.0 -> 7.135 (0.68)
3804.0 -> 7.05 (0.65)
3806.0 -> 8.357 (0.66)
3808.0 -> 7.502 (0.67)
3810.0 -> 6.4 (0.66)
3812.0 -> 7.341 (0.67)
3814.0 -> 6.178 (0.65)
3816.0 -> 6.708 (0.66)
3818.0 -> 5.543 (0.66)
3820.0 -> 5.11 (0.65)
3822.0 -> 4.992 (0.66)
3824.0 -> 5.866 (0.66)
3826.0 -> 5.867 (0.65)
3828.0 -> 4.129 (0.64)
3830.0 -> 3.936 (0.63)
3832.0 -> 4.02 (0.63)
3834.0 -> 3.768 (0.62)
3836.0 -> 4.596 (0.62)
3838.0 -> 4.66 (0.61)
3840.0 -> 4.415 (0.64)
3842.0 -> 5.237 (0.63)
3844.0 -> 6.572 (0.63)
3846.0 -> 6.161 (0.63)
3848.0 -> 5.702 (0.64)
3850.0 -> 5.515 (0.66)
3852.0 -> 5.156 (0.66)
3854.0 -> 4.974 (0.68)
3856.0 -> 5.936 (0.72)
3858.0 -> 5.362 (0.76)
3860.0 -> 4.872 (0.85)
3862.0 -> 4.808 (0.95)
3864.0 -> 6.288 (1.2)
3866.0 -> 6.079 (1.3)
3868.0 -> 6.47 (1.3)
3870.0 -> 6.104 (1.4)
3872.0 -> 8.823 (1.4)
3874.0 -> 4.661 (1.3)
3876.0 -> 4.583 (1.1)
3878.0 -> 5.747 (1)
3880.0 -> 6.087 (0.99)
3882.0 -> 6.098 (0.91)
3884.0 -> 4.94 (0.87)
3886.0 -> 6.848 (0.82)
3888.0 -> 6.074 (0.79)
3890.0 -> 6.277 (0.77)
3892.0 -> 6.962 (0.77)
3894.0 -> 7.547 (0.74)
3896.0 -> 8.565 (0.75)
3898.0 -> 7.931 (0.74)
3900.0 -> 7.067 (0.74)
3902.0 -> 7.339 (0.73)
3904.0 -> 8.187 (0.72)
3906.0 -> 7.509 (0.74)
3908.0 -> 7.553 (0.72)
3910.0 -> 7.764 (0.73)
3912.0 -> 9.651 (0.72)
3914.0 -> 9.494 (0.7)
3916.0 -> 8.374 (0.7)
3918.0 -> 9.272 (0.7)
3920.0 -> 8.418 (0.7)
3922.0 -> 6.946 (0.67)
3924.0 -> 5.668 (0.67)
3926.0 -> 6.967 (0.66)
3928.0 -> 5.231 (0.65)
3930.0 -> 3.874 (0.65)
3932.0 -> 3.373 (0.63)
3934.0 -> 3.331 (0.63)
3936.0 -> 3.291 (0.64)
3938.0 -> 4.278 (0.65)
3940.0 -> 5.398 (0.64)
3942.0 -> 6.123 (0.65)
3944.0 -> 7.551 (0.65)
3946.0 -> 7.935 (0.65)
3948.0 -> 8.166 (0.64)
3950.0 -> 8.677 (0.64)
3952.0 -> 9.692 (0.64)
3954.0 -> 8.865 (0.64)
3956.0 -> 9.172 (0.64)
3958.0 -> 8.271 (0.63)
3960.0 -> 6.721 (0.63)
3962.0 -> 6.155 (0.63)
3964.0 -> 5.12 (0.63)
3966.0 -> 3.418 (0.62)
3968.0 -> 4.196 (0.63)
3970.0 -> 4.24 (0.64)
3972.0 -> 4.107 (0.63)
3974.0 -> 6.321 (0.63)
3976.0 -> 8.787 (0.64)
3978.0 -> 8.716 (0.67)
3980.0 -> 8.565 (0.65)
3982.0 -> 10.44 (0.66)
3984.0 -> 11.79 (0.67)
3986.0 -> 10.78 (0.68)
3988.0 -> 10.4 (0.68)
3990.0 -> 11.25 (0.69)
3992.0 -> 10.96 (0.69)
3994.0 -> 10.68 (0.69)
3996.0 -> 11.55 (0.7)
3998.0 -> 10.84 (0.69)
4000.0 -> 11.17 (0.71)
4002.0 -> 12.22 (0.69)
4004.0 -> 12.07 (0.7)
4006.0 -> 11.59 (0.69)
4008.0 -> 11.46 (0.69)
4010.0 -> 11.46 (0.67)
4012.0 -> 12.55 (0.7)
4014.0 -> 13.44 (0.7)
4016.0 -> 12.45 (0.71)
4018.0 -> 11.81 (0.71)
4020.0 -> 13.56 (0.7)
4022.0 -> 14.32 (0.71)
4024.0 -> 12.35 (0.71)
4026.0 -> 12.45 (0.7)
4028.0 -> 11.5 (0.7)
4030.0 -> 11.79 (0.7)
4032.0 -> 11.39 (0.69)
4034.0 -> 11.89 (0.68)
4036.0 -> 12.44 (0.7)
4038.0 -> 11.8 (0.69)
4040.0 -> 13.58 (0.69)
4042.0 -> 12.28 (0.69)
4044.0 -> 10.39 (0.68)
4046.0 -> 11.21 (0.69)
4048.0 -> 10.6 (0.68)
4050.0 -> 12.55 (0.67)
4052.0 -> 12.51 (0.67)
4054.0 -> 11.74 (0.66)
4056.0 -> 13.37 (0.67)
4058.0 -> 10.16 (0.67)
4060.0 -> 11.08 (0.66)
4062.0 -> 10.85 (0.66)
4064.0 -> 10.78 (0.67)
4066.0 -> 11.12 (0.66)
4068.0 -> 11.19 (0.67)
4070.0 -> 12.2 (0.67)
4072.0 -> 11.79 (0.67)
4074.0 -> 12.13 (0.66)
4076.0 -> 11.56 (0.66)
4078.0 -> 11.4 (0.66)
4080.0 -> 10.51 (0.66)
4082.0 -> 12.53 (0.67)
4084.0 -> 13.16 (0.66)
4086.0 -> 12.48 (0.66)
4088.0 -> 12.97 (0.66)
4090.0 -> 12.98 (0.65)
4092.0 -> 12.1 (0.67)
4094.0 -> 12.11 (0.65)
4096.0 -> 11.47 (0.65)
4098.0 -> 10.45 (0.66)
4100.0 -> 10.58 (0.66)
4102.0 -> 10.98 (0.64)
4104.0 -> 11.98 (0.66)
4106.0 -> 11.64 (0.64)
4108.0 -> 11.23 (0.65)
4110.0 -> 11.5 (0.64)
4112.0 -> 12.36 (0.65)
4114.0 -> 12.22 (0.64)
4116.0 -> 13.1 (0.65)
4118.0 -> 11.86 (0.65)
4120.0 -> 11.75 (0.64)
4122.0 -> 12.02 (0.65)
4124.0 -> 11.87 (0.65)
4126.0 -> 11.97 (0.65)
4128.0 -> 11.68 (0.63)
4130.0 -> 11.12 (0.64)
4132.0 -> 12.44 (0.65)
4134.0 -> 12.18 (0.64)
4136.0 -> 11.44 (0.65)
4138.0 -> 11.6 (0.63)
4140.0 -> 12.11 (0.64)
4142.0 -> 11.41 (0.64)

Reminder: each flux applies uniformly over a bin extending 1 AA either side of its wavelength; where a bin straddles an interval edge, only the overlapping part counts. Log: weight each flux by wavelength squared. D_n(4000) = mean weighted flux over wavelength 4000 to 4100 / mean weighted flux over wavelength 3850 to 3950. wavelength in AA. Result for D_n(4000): 2.0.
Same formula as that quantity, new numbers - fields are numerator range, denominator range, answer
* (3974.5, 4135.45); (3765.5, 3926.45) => 1.98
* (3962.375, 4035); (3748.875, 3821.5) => 1.66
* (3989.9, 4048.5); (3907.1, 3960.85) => 1.77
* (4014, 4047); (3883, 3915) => 1.75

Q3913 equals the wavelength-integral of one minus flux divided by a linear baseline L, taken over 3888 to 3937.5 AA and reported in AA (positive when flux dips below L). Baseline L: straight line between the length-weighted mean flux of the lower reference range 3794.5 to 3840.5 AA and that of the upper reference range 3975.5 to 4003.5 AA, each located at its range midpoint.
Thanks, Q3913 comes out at 8.9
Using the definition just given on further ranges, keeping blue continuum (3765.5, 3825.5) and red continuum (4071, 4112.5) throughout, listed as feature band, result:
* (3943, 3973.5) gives 8.8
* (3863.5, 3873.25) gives 1.7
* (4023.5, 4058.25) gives -3.1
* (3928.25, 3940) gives 6.8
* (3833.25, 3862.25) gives 9.6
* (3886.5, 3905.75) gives 2.8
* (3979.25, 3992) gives -0.7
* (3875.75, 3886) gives 3.2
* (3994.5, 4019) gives -3.4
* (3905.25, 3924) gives 1.4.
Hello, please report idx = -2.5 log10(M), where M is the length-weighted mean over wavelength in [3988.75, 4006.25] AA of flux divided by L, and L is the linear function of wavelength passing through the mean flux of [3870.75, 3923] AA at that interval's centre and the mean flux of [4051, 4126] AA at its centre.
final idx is -0.18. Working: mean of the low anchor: 7.25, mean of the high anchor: 11.8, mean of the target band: 11.3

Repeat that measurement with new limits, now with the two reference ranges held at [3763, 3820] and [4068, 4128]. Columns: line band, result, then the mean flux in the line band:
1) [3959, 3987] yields 0.37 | 7.1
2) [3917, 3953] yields 0.42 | 6.34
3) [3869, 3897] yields 0.31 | 6.38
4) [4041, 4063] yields -0.04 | 11.5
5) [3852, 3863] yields 0.48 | 5.19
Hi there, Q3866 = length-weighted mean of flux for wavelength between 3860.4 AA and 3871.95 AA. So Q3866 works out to 6.13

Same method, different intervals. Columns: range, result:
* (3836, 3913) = 6.31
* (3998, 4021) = 12.1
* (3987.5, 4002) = 11.1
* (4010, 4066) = 12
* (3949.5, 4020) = 9.49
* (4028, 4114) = 11.7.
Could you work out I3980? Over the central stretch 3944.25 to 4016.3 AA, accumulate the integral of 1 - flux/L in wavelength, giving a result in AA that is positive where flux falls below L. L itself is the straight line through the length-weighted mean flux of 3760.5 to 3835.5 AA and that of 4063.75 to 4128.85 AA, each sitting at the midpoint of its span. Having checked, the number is 4.3 AA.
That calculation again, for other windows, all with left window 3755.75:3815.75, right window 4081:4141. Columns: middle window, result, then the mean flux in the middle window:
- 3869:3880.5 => 3.32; 6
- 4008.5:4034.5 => -4.34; 12.4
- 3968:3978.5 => 4.02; 6.11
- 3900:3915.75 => 1.38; 8.15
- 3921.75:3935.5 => 6.46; 4.89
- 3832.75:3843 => 4.38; 4.52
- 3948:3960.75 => 1.38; 8.57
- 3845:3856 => 3.45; 5.54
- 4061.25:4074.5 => -0.15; 11.4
